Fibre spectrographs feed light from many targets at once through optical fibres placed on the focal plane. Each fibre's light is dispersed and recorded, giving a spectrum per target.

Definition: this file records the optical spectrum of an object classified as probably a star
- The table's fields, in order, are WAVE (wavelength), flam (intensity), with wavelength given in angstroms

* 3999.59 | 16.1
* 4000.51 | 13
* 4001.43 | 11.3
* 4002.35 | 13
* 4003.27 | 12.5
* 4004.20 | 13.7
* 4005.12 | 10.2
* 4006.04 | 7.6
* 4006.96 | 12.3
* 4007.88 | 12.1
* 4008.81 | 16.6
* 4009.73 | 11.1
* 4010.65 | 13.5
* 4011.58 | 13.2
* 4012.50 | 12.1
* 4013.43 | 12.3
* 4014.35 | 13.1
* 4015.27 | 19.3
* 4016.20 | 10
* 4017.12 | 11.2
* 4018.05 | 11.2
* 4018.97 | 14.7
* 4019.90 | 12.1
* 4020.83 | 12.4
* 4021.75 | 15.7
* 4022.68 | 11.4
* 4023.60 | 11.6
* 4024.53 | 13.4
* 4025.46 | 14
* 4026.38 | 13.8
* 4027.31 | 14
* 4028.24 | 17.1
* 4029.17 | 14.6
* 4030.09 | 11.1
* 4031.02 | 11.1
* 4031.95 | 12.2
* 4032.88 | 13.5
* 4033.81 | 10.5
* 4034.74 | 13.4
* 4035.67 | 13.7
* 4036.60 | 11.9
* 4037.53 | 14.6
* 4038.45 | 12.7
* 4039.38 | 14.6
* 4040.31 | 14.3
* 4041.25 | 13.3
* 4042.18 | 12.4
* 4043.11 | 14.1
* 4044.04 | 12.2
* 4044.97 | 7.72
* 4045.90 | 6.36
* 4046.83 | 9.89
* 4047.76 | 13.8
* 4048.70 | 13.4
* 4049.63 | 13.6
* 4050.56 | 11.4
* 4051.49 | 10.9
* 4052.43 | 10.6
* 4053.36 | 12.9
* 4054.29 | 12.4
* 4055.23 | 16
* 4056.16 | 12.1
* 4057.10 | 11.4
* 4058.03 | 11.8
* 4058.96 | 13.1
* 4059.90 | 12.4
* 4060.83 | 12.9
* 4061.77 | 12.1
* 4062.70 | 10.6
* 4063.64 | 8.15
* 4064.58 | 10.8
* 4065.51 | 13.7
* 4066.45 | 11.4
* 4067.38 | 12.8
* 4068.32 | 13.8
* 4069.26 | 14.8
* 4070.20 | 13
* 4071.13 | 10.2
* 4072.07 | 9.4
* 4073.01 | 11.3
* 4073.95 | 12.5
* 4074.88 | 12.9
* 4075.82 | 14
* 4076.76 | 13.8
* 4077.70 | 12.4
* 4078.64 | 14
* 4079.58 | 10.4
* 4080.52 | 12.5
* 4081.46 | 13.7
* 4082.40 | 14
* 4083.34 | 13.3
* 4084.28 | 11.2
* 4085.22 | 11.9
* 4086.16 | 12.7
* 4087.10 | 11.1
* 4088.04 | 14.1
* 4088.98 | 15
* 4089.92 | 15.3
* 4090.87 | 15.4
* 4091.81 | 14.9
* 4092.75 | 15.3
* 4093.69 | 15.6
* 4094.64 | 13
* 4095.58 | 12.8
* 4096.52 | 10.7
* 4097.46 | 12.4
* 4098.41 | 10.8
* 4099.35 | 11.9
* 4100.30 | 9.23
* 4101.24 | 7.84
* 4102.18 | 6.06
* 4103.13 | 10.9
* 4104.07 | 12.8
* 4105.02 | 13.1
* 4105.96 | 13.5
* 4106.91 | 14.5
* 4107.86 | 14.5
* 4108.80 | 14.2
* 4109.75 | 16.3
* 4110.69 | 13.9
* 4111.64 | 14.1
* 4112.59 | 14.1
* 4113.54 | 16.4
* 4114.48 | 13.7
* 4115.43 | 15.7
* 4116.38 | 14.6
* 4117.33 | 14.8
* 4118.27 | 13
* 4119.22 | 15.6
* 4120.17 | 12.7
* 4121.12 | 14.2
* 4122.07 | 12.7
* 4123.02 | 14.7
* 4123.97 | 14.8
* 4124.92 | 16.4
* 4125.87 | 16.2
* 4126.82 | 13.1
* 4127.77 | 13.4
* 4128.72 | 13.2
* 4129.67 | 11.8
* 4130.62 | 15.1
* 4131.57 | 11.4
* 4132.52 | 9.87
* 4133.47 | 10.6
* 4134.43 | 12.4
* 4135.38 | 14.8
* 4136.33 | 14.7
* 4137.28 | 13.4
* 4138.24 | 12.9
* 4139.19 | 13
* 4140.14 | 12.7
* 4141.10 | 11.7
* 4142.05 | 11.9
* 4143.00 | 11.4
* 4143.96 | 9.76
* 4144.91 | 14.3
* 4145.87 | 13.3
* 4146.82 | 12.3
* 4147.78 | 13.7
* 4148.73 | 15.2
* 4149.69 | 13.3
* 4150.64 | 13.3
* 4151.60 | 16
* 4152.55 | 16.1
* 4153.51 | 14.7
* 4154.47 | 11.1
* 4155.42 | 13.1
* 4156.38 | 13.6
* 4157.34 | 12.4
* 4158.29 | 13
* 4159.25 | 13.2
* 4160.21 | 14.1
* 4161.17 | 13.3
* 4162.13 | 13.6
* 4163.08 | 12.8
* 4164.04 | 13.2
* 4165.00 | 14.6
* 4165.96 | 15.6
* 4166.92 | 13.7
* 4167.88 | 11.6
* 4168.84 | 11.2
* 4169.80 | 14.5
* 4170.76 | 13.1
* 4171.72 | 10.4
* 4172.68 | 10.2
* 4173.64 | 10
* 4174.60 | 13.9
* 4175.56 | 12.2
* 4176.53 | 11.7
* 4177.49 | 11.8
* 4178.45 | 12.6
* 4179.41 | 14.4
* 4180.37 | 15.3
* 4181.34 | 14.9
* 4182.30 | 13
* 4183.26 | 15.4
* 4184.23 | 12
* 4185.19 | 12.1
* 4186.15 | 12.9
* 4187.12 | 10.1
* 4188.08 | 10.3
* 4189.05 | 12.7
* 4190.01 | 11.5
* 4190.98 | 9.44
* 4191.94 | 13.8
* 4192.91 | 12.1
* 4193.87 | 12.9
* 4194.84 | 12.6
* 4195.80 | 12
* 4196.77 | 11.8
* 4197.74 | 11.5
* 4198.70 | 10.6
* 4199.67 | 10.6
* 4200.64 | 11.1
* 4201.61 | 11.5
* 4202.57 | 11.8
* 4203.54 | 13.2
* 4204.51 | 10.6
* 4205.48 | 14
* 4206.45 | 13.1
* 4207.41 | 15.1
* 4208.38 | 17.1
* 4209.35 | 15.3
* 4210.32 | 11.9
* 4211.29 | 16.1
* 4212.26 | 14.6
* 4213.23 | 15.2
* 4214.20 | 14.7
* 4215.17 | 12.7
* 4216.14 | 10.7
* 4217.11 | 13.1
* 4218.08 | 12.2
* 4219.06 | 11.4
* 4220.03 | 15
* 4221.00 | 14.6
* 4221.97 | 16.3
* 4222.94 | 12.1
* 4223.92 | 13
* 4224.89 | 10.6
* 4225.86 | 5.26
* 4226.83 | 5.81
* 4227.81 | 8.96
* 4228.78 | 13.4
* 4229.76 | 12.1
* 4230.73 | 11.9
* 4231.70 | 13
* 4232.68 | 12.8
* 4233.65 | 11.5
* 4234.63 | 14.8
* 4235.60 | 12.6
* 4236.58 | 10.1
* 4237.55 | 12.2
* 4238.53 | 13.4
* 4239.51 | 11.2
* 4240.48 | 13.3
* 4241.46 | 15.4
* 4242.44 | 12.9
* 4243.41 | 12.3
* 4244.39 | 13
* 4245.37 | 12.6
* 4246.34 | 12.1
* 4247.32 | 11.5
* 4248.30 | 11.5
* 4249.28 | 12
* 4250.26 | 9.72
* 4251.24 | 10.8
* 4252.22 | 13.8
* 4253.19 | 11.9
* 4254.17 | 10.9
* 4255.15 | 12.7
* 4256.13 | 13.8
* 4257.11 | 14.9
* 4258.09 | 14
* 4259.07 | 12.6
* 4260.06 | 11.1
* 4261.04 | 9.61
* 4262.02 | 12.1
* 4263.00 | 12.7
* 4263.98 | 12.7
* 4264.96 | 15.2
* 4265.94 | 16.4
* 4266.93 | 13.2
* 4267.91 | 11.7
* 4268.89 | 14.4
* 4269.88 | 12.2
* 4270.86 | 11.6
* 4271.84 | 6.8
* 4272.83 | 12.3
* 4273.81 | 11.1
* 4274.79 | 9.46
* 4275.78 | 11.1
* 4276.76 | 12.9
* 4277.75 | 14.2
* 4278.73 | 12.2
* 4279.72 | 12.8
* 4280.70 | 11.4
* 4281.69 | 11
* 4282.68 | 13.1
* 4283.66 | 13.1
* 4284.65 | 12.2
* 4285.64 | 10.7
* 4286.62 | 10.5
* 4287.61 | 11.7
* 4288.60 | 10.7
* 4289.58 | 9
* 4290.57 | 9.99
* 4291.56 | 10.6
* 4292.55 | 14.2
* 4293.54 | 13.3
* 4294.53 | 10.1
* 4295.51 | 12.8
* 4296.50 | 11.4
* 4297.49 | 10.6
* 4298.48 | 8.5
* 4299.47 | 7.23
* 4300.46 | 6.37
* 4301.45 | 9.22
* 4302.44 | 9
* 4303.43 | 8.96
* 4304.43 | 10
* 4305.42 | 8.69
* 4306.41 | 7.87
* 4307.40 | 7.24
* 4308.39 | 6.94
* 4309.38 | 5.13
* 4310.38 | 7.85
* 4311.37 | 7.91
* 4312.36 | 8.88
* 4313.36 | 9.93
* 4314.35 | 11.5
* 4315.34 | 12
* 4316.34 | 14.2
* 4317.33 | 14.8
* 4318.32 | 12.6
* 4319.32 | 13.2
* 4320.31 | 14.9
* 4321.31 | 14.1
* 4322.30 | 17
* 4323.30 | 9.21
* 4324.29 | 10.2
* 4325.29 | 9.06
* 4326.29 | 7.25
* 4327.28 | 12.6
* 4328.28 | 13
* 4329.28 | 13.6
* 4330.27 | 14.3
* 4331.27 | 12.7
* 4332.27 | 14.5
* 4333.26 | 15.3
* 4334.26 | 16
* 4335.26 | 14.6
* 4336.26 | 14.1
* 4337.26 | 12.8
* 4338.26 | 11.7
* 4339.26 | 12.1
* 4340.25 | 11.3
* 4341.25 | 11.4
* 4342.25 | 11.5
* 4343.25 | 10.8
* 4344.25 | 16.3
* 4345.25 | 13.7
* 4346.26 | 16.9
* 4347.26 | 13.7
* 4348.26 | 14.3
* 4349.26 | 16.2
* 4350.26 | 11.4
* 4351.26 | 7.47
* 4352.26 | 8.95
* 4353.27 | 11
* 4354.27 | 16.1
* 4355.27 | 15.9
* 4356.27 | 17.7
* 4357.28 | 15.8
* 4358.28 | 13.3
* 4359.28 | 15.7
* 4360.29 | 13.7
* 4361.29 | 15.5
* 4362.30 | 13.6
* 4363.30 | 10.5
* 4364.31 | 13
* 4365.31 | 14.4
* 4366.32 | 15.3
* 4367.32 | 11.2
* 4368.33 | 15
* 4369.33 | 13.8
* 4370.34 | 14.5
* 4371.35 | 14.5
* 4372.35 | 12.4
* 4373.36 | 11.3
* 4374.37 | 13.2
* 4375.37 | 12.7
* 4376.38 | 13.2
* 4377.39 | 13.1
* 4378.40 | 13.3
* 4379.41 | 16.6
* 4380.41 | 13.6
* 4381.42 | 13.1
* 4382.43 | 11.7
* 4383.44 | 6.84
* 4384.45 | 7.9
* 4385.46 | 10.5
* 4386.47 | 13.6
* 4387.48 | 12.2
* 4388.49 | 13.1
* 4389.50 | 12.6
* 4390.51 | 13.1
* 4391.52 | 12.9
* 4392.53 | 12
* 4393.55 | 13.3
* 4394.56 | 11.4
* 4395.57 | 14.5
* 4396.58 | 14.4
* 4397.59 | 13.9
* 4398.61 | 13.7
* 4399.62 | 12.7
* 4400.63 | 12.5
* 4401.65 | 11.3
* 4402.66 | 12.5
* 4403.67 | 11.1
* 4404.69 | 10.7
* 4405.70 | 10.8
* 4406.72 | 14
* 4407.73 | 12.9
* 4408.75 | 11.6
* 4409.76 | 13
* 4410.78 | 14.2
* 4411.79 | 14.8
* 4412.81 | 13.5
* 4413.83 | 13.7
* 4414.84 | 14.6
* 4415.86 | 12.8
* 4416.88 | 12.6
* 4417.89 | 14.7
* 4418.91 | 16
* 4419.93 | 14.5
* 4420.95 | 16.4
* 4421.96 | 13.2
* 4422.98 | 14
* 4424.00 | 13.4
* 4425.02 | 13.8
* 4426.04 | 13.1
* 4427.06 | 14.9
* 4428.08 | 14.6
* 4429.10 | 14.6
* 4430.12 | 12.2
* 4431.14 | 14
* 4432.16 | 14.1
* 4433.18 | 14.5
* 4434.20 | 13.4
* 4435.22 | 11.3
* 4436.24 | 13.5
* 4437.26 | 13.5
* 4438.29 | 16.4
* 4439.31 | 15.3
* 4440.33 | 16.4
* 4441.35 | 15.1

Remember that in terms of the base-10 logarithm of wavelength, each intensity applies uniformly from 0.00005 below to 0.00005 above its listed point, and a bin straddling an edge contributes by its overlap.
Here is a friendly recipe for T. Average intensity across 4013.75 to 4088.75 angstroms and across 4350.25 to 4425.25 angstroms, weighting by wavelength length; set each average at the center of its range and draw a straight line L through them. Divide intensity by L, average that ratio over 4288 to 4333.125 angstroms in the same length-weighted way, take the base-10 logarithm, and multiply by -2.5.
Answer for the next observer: 0.20 mag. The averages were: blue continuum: 12.6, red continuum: 13.1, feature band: 10.8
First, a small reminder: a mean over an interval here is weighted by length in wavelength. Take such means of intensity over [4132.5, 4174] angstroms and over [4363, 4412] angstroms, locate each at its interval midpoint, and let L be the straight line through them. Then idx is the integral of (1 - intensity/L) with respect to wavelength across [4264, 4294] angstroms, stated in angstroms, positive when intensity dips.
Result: 2.0 angstroms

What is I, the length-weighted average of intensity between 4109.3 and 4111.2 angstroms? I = 15.1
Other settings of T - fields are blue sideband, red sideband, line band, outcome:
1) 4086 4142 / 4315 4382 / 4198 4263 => 0.07 mag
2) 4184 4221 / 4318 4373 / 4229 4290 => 0.06 mag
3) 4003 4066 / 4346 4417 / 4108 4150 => -0.08 mag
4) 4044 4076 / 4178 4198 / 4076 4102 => -0.06 mag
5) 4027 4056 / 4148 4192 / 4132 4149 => 0.02 mag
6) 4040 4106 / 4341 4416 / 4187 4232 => 0.02 mag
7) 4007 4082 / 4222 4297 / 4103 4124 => -0.15 mag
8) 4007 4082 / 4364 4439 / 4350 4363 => -0.03 mag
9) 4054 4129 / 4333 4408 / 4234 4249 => 0.04 mag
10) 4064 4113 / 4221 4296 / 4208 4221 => -0.14 mag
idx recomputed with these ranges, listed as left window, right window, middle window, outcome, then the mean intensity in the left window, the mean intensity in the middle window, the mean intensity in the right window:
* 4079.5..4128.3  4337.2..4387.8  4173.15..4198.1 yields 1.6 angstroms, 13.4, 12.4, 13.1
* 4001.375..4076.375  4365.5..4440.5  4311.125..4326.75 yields 1.6 angstroms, 12.5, 11.7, 13.3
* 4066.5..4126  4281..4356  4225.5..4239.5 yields 1.0 angstroms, 13.2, 11.3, 11.6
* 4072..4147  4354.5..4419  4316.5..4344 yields 0.7 angstroms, 13.1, 12.8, 13.2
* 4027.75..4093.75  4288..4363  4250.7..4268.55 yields -1.0 angstroms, 12.6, 12.8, 11.9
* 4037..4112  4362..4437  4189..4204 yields 1.1 angstroms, 12.5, 11.8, 13.1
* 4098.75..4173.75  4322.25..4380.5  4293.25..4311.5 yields 6.0 angstroms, 13.2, 8.87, 13.3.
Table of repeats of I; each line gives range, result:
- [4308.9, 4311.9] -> 6.99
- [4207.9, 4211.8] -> 15.1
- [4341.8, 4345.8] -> 13.1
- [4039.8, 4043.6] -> 13.5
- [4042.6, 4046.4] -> 10.1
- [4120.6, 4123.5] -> 13.8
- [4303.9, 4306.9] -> 8.84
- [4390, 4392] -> 13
